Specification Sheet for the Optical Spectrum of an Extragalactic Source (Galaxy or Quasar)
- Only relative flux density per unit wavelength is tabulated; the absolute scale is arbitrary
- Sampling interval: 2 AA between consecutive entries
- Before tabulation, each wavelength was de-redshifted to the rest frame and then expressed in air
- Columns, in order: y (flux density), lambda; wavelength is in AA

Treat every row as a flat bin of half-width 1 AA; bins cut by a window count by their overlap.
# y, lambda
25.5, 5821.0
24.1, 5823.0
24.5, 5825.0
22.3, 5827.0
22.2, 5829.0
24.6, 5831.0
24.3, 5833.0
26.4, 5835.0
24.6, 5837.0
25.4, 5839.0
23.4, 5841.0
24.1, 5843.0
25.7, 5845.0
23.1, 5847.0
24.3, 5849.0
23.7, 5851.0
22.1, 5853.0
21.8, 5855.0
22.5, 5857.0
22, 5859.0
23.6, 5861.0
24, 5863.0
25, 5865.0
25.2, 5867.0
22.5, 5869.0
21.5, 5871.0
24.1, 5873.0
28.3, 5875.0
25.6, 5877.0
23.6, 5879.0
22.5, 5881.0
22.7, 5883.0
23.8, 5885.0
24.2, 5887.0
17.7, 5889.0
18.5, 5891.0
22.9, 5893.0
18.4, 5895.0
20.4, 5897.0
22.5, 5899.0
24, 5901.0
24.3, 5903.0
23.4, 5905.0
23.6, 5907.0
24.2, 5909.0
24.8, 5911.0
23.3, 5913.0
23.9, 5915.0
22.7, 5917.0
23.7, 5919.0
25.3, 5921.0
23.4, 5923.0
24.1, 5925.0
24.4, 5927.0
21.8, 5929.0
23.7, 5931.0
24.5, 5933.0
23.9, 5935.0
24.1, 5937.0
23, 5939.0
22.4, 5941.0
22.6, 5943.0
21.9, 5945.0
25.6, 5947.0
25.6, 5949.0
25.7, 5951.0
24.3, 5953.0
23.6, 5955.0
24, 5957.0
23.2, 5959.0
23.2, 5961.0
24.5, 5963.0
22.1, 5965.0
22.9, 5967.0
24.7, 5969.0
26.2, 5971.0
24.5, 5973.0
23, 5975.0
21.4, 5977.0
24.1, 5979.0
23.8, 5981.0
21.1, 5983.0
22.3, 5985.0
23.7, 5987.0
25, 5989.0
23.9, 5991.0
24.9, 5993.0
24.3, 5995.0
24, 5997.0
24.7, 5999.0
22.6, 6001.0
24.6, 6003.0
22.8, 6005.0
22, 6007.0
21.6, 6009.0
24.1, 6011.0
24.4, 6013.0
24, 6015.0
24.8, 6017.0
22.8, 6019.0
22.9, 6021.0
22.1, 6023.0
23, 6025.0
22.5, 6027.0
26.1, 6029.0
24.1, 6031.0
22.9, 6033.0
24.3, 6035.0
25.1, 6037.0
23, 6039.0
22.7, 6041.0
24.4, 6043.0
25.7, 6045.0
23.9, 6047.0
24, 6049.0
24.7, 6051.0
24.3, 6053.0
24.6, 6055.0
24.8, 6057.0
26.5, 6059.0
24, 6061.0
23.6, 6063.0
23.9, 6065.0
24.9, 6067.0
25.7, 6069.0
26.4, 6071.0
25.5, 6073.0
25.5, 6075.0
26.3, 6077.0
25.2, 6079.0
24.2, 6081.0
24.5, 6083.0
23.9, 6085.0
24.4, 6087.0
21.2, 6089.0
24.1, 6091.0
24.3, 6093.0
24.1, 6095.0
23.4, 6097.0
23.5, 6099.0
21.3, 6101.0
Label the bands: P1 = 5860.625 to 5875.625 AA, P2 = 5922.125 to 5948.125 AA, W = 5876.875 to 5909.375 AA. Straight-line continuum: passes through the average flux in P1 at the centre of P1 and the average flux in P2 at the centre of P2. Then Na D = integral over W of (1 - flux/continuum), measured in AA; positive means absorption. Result 2.1 AA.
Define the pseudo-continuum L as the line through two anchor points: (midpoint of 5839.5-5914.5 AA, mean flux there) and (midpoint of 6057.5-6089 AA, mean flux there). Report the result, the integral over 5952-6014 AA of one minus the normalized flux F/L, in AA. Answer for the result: 1.25 AA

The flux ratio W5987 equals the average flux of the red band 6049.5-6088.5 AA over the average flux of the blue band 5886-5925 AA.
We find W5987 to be 1.09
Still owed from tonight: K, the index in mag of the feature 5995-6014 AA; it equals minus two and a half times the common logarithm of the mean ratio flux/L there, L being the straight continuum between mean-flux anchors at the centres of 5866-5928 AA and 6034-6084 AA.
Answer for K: 0.033 mag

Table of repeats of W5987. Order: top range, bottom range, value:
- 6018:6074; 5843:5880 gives 1.02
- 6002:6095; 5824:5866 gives 1.01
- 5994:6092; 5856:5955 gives 1.03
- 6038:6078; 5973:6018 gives 1.05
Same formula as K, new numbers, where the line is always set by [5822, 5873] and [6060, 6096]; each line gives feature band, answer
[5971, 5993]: 0.032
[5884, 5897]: 0.146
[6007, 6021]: 0.039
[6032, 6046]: 0.017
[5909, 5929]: 0.005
